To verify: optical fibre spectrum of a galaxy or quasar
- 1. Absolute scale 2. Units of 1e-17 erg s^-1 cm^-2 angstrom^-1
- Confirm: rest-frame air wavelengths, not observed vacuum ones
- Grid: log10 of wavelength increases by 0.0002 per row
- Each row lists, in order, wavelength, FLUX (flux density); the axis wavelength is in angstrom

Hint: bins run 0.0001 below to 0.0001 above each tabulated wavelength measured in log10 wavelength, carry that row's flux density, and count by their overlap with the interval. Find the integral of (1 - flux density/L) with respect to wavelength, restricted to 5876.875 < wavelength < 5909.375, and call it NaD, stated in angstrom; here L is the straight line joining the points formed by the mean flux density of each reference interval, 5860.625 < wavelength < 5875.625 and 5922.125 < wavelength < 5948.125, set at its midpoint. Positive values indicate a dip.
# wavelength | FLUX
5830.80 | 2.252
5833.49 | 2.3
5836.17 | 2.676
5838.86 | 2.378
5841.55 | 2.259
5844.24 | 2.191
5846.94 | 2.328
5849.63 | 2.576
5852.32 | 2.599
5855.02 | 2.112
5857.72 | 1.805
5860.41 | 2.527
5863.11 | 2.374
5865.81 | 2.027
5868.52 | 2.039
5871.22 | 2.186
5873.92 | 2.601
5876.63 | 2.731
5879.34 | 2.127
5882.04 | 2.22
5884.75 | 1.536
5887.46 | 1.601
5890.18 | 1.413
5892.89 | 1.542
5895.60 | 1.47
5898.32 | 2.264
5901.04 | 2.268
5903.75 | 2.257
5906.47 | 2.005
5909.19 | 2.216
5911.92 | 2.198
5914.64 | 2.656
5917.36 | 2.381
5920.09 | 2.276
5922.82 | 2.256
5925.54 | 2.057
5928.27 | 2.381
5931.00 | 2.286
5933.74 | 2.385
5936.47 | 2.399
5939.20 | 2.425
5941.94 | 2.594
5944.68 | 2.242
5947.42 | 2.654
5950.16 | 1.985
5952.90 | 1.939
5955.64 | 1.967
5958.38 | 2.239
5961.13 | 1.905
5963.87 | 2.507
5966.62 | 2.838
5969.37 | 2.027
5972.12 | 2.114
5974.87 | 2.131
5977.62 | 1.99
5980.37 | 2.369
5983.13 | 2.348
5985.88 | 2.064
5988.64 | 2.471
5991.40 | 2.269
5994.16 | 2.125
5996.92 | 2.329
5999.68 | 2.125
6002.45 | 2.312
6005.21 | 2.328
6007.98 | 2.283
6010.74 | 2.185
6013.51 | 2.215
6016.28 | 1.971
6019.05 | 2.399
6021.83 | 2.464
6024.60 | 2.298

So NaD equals 5.4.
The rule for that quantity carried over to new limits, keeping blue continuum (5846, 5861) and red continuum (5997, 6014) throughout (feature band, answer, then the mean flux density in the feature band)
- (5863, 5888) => 1.7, 2.15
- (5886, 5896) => 3.4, 1.51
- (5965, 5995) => 0.1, 2.25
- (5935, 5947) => -0.8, 2.43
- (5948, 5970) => 0.7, 2.2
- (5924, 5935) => 0.0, 2.28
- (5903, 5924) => 0.1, 2.28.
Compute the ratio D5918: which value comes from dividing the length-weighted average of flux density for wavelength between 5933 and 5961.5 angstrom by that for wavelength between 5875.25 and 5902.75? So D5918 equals 1.2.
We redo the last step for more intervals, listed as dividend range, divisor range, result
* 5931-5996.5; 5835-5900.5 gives 1.05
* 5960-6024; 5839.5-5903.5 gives 1.06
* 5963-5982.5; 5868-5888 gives 1.06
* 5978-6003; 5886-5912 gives 1.18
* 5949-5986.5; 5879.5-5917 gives 1.09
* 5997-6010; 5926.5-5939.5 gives 0.96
